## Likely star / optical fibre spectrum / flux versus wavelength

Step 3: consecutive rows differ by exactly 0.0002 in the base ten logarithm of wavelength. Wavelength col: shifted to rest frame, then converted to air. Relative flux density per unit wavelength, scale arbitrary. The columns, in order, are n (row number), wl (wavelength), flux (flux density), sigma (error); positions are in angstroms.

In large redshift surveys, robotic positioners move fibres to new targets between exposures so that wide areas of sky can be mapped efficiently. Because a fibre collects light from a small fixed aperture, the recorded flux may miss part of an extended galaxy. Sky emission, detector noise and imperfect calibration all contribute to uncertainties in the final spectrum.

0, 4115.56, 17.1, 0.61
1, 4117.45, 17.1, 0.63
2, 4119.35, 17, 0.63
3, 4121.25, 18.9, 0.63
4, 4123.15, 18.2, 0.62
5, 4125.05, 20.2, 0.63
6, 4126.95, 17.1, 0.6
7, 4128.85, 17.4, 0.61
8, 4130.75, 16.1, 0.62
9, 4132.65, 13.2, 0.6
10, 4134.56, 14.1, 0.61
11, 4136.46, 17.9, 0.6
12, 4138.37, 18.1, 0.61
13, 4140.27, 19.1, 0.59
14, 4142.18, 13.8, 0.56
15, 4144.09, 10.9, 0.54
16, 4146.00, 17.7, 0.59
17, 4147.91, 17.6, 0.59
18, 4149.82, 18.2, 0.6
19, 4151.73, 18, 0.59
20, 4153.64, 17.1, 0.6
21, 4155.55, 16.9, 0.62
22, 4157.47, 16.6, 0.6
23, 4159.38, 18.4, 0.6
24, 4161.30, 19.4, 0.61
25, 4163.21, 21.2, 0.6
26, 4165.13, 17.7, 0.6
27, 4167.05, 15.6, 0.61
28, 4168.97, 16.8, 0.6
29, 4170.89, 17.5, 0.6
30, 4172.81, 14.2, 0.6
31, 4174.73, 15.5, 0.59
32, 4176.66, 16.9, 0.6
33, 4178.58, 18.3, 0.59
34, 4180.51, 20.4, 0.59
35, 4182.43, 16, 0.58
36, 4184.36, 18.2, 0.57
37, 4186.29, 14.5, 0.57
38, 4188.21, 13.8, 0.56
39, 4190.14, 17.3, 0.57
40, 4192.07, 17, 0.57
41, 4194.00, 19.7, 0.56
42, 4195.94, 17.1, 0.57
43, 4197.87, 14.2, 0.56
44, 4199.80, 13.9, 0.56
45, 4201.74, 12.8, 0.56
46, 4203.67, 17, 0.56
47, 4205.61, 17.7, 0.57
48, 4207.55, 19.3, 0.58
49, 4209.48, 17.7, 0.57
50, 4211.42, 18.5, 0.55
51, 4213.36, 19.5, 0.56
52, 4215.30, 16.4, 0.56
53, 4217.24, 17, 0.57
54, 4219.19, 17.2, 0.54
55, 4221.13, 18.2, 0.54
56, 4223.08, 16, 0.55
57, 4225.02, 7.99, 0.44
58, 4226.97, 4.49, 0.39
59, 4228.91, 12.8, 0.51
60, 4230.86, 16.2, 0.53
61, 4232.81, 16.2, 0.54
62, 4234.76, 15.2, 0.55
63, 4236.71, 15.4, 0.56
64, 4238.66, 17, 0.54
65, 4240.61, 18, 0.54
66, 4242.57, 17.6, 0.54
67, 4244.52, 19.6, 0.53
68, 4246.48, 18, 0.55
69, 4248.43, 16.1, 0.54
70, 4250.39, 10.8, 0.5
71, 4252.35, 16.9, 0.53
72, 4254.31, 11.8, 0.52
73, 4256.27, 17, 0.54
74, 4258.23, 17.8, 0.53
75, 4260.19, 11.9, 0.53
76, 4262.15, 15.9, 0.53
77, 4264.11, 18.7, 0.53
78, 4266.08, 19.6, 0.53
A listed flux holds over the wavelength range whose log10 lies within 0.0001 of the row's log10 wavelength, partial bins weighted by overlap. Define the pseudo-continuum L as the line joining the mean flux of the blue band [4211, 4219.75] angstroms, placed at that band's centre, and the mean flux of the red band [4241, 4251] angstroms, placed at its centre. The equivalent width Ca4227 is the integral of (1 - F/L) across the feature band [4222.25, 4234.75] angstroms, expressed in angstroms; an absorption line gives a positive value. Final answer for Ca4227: 3.5 angstroms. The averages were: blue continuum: 17.7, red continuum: 16.7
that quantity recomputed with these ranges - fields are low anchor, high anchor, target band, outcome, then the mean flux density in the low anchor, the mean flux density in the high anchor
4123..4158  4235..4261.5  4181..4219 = -1.10 angstroms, 16.7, 16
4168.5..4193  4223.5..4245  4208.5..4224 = -2.37 angstroms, 16.6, 14.5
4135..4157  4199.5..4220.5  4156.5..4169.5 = -0.87 angstroms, 16.8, 17.1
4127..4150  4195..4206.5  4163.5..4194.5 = -2.39 angstroms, 16.1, 15.4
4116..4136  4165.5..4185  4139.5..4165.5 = -0.56 angstroms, 17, 16.9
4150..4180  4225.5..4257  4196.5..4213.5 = -0.47 angstroms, 17.4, 15.1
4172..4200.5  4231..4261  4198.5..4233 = 1.68 angstroms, 16.5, 16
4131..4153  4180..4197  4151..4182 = -1.59 angstroms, 16.2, 17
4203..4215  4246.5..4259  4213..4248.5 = 2.17 angstroms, 18.2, 15.2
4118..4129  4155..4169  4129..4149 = 2.35 angstroms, 18.1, 17.9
